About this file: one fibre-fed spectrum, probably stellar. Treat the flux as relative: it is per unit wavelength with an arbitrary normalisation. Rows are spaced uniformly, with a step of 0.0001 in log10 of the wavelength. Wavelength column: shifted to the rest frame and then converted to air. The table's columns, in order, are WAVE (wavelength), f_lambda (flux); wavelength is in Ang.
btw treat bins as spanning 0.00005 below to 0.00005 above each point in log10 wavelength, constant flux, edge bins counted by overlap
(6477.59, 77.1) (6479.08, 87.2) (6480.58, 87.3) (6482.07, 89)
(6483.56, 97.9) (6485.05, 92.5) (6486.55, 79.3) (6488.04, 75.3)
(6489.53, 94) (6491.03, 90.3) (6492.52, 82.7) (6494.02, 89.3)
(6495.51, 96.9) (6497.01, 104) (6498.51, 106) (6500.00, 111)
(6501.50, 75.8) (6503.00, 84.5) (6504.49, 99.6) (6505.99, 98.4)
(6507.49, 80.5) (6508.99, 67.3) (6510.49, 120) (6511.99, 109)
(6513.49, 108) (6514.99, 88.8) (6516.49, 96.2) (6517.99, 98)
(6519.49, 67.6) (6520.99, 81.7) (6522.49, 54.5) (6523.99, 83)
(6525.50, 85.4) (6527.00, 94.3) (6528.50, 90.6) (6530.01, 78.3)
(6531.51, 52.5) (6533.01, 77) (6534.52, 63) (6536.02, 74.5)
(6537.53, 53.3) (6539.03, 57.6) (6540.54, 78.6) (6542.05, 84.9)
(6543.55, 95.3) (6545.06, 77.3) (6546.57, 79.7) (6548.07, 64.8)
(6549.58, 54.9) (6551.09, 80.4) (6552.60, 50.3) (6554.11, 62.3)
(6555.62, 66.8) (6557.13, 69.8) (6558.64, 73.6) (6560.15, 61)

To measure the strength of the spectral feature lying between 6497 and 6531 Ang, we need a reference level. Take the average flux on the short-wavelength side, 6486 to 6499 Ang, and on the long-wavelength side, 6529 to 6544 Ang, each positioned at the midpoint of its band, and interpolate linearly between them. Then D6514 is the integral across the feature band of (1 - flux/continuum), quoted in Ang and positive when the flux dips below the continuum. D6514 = -3.6 Ang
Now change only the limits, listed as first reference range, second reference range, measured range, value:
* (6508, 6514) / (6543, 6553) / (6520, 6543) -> 2.81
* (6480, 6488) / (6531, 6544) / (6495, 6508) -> -2.06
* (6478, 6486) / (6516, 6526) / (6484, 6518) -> -3.28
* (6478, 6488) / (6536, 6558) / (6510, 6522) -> -2.47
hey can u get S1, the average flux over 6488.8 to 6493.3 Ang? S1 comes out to 88.9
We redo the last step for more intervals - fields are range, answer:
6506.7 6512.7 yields 94.1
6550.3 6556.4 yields 64.9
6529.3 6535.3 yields 67.7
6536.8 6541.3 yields 63.2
